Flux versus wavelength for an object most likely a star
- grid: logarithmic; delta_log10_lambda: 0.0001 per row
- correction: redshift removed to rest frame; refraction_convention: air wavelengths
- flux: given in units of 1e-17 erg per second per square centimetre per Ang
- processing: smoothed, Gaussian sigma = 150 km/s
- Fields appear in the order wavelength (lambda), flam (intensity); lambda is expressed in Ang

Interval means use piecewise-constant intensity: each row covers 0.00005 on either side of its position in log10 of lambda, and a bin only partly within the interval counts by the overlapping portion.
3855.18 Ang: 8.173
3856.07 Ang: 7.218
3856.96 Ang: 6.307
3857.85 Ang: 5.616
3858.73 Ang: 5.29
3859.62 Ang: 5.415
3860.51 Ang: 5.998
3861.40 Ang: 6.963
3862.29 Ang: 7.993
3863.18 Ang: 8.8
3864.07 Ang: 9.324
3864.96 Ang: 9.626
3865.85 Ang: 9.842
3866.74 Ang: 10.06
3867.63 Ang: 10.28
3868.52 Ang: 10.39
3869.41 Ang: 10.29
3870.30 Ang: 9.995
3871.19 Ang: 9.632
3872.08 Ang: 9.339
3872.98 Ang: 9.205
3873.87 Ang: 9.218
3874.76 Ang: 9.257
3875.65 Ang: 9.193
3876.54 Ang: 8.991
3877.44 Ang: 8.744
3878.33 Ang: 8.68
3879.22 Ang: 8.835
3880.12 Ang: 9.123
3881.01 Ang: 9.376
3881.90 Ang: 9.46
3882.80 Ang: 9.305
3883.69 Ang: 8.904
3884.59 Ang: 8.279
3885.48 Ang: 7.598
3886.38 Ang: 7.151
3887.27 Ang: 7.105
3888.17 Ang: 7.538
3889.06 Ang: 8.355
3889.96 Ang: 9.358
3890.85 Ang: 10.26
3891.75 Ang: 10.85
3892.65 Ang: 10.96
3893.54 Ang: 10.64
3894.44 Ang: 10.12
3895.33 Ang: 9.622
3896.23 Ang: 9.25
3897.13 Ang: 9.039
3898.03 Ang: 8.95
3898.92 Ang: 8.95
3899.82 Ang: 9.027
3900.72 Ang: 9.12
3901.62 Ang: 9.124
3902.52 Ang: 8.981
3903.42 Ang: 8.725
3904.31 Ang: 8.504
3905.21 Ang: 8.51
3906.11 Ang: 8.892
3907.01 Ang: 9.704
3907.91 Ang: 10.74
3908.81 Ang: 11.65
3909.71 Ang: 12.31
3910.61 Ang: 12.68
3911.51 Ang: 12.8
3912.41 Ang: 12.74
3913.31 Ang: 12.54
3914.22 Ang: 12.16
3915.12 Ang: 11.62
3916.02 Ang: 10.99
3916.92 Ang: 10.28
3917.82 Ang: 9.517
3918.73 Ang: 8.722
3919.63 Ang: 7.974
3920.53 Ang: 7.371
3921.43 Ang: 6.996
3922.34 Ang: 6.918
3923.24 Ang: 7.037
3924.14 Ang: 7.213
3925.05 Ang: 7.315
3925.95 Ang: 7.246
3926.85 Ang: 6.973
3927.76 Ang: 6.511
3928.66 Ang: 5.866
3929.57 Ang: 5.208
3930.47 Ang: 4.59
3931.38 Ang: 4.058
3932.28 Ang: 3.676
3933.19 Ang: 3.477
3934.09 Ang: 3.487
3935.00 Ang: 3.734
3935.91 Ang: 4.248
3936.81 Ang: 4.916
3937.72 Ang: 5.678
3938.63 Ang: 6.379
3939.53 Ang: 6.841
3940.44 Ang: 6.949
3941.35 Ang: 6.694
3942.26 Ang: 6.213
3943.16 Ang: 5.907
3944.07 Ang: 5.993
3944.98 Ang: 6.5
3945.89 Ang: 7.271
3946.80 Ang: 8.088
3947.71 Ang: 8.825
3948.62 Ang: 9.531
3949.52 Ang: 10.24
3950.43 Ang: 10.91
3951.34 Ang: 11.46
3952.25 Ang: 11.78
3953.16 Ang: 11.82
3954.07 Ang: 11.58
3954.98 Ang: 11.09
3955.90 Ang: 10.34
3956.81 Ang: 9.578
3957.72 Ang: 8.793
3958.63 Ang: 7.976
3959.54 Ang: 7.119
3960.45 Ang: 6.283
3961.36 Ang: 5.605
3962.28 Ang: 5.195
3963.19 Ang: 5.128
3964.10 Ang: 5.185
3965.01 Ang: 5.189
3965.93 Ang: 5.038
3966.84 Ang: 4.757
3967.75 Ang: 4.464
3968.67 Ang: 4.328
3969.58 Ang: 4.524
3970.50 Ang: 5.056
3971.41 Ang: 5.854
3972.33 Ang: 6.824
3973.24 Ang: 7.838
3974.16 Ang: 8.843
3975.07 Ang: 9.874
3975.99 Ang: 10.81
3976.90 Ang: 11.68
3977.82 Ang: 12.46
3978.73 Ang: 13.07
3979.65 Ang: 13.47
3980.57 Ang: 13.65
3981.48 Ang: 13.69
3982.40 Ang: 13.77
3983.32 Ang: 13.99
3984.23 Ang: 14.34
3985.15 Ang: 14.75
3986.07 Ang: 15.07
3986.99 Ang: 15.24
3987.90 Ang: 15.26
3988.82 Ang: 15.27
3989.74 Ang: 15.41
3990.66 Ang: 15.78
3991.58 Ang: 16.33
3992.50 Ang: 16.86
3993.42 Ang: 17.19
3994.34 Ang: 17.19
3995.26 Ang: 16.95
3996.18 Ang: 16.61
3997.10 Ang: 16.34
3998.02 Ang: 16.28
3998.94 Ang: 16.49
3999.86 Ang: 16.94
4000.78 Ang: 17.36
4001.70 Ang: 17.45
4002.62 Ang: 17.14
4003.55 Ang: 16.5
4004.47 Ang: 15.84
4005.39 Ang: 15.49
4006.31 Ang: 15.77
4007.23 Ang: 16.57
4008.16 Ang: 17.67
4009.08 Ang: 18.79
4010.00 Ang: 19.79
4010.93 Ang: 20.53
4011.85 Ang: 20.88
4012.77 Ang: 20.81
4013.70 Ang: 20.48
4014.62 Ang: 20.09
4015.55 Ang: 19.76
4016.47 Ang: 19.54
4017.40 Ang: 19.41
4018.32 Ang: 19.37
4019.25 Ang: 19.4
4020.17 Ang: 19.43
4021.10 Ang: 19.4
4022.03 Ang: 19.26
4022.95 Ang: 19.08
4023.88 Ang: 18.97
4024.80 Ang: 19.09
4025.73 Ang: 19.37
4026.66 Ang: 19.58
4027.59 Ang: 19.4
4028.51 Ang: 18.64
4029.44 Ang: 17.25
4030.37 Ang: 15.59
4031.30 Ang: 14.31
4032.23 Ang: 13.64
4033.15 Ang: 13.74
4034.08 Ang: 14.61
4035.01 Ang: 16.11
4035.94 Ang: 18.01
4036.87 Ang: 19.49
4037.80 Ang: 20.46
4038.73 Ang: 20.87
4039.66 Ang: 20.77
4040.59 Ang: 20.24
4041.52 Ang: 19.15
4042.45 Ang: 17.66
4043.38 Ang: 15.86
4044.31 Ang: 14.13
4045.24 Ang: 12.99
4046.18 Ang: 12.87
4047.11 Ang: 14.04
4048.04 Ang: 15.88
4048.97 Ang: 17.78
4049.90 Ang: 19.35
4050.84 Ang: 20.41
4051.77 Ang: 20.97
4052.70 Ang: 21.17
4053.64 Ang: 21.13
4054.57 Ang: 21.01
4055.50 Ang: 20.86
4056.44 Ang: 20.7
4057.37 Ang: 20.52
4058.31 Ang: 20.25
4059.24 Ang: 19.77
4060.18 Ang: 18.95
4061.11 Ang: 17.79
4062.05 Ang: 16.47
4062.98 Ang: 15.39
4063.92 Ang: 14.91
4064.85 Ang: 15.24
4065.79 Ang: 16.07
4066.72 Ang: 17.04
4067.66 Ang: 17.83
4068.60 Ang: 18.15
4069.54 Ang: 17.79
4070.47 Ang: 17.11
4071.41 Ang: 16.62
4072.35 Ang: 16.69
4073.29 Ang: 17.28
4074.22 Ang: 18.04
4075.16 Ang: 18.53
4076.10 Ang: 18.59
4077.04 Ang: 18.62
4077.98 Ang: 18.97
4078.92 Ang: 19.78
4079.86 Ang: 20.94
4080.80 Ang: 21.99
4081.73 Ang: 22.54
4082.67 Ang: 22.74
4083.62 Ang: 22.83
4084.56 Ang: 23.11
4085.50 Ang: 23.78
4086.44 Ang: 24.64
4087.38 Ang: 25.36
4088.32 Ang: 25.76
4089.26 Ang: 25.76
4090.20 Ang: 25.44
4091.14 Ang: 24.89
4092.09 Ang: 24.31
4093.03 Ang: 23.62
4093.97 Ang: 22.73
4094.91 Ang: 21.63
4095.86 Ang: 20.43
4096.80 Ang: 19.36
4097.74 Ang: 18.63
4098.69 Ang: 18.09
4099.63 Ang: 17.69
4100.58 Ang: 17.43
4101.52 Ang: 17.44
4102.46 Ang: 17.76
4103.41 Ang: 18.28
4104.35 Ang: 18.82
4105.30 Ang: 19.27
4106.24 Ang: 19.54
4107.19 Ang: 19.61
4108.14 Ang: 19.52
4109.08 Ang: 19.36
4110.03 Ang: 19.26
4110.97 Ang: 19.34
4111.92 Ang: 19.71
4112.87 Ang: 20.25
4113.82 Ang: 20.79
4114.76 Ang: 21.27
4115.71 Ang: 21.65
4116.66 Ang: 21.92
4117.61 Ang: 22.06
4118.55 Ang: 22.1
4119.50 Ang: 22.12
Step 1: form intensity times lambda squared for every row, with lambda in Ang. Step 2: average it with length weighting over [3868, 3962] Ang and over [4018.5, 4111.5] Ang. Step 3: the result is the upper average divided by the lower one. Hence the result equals 2.41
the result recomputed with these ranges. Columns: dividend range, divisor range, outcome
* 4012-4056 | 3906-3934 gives 2.29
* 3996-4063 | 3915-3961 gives 2.52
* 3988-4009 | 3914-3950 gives 2.46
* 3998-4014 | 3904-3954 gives 2.28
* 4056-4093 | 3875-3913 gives 2.32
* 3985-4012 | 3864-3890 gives 1.97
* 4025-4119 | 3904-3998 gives 2.16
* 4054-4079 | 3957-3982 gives 2.40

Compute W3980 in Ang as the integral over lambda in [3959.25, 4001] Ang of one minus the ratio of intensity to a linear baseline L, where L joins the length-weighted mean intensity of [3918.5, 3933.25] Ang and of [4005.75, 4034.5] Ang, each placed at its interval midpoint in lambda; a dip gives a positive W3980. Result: 6.8 Ang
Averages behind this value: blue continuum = 6.34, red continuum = 18.4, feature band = 11.5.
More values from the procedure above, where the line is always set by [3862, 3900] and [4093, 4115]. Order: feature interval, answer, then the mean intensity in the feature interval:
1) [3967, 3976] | 4.6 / 6.57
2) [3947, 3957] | 1.5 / 10.6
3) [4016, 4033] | -2.7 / 18.3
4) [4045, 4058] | -1.2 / 18.7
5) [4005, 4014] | -2.1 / 18.7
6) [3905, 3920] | -0.3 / 10.9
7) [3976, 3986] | 0.3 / 13.4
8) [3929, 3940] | 6.6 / 4.71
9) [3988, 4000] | -1.6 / 16.4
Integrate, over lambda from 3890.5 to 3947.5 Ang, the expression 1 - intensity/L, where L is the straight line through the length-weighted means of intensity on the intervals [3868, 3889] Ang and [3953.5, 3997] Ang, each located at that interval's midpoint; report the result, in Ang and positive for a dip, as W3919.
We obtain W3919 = 8.7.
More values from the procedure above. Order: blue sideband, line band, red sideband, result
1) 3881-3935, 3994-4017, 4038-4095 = -3.7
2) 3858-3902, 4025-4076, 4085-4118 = 1.2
